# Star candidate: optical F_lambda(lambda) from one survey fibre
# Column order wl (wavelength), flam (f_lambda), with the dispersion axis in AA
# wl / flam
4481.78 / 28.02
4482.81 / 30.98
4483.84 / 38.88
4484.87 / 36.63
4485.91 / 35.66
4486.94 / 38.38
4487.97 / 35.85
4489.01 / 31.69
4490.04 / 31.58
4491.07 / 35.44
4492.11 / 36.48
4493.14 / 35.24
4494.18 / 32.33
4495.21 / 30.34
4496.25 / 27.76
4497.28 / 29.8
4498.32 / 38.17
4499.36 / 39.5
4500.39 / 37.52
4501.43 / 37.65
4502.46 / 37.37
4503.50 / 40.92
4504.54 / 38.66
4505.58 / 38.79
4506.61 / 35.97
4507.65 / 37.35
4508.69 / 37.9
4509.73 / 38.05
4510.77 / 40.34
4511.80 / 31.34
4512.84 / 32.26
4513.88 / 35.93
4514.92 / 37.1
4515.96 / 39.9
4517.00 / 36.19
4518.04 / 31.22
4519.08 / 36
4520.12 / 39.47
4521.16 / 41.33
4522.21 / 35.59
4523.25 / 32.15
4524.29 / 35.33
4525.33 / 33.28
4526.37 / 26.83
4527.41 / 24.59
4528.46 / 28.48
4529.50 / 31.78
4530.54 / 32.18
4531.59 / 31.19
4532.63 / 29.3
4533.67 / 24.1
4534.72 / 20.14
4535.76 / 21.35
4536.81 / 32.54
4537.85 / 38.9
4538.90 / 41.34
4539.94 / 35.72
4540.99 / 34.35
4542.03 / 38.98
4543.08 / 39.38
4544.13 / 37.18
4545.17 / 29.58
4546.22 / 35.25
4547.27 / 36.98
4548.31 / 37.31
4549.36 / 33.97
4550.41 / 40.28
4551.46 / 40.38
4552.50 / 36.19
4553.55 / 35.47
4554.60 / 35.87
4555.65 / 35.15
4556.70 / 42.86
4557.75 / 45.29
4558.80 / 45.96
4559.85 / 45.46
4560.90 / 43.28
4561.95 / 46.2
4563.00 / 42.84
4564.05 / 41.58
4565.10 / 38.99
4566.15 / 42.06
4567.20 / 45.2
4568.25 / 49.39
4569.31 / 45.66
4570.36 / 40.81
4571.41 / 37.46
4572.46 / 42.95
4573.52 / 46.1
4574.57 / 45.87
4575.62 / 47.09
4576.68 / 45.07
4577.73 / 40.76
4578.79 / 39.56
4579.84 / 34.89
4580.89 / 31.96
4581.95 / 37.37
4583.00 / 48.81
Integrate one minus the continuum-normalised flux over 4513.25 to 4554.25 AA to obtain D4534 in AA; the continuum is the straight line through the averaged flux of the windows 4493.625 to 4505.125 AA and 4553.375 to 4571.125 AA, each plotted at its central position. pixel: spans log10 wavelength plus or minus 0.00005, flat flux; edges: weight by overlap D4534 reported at 5.50 AA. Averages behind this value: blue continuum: 35.5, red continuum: 42.5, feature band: 34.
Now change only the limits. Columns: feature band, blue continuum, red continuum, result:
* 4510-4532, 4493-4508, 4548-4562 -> 2.0 AA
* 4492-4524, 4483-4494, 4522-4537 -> -3.8 AA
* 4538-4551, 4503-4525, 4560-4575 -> 1.2 AA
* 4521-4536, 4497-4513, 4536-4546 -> 2.8 AA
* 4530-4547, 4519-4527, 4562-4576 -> 2.3 AA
